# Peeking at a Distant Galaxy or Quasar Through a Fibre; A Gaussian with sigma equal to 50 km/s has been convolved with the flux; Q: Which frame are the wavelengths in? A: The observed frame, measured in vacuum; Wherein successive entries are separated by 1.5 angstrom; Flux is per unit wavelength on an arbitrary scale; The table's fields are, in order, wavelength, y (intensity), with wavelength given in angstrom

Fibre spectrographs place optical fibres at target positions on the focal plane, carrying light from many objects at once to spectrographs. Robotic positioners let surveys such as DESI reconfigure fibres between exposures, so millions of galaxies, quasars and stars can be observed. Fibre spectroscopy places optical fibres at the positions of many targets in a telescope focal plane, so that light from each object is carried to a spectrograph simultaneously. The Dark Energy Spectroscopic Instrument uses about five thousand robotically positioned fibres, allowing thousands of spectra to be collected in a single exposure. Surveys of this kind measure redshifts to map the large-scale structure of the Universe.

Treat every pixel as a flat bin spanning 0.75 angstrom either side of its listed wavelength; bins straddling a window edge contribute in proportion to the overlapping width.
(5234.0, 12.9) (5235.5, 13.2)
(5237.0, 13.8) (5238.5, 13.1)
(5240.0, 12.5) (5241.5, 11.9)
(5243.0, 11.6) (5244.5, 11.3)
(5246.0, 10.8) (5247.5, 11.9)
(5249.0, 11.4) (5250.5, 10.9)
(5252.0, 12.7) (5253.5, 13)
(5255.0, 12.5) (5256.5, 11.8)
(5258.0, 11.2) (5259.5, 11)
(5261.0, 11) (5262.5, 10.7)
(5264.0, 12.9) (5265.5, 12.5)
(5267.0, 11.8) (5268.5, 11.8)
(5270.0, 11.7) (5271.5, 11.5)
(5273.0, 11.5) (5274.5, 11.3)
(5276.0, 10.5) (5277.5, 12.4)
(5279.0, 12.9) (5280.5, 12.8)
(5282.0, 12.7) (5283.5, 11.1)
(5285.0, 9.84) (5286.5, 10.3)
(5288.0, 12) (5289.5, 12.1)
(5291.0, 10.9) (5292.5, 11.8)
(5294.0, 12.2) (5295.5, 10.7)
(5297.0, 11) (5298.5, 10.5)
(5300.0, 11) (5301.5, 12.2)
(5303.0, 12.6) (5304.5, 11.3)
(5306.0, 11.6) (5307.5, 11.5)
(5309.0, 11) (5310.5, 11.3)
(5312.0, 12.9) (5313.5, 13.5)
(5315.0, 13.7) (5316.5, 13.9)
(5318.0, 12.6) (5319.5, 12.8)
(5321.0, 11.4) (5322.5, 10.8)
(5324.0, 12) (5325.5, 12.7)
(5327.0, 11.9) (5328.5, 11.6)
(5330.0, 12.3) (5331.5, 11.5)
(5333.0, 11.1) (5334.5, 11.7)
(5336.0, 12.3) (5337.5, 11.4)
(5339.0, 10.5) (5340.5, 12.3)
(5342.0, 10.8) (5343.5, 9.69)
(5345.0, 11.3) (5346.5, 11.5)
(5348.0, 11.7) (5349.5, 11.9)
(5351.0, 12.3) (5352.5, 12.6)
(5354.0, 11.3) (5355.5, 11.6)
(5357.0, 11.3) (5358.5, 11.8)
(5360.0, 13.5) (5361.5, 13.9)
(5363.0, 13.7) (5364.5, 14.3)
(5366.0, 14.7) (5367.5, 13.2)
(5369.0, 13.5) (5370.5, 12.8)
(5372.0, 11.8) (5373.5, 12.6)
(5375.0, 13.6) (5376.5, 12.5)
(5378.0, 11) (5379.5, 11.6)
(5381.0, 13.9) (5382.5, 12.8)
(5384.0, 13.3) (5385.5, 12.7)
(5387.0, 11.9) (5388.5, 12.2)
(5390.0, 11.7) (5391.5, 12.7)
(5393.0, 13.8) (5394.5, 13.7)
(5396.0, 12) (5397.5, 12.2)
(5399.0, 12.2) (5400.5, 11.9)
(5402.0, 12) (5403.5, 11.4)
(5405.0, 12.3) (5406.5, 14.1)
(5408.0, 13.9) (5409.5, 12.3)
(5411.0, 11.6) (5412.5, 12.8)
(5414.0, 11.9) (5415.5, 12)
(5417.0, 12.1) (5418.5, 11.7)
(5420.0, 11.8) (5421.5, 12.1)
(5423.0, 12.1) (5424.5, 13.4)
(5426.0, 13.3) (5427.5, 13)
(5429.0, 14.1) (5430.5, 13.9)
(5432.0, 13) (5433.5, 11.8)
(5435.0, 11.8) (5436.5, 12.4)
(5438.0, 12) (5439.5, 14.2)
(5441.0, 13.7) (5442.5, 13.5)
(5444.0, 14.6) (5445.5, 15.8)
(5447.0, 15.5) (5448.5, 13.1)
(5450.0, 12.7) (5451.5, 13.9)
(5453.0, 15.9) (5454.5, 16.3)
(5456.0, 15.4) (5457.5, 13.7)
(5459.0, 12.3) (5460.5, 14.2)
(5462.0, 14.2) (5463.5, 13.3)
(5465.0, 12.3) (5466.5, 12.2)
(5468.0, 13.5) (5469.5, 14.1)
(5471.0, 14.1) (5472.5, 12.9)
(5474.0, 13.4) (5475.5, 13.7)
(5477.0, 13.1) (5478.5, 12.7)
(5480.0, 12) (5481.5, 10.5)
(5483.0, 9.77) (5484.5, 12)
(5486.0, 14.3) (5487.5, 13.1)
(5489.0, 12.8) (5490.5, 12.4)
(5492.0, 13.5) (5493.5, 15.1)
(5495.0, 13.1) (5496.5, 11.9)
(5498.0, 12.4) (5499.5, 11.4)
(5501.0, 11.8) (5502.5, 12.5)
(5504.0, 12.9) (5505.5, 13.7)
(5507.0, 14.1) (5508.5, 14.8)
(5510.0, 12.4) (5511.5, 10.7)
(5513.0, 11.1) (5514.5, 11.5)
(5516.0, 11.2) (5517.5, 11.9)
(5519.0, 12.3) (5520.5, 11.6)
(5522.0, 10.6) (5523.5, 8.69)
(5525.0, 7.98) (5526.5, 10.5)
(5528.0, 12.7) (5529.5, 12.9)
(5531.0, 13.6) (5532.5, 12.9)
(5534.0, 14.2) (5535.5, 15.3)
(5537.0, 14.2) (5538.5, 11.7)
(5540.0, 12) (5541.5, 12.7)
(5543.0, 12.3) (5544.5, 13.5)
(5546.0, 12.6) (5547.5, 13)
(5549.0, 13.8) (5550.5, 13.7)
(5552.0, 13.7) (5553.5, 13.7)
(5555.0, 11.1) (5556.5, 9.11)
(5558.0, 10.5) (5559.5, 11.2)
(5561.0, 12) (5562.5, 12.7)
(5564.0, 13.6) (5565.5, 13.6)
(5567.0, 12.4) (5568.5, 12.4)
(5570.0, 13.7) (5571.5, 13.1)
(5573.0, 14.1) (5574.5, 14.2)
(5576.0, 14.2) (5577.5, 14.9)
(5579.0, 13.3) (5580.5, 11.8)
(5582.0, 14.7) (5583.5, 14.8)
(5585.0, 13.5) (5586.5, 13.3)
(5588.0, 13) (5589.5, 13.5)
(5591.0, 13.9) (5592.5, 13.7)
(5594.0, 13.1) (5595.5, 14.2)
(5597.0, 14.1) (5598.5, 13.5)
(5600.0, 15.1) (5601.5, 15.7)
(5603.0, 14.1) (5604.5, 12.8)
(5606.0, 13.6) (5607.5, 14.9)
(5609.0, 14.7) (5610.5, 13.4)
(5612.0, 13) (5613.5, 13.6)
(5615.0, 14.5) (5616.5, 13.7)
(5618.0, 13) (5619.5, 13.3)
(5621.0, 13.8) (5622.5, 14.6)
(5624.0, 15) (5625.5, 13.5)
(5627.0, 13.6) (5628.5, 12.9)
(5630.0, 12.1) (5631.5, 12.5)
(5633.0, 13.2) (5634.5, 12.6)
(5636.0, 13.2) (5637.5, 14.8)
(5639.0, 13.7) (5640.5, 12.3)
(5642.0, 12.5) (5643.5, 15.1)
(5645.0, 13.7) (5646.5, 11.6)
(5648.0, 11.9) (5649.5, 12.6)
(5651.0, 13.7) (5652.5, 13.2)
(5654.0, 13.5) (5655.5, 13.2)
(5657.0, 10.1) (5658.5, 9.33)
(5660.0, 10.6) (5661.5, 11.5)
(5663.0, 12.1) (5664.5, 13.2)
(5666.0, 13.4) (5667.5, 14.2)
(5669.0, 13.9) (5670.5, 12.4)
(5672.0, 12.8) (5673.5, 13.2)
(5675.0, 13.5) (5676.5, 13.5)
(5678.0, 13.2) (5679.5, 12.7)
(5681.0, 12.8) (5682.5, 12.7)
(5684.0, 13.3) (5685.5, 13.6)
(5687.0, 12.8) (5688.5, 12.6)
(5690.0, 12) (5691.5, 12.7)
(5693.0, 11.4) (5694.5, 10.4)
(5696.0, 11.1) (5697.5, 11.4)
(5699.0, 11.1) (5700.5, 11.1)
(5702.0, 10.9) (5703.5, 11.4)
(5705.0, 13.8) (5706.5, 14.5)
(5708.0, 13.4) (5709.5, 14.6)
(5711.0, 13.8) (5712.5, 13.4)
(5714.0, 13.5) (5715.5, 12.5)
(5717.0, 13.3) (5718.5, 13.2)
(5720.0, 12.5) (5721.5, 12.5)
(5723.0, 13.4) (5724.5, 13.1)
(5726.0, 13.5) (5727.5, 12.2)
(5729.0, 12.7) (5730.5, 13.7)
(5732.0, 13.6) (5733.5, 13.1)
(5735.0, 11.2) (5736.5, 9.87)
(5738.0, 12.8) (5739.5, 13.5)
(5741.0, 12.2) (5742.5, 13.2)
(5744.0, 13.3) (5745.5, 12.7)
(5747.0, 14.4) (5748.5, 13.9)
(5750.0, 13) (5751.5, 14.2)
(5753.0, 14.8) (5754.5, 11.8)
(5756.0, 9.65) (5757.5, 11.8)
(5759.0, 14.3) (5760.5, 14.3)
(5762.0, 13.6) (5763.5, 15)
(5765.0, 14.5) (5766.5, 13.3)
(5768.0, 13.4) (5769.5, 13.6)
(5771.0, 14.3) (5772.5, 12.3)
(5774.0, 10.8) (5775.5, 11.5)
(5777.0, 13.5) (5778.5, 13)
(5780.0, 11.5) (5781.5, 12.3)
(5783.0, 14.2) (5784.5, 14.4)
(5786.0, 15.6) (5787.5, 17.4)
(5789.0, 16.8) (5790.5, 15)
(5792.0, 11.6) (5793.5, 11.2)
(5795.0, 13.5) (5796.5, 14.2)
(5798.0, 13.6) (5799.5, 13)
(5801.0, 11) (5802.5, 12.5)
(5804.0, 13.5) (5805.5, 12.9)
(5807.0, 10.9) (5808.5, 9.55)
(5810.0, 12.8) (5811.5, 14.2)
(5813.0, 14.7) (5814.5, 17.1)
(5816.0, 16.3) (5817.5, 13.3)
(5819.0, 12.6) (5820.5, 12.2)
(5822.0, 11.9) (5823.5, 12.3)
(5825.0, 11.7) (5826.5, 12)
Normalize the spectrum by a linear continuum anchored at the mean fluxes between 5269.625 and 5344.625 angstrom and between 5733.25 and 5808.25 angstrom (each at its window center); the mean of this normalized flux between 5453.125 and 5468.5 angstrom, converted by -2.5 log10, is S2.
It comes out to -0.138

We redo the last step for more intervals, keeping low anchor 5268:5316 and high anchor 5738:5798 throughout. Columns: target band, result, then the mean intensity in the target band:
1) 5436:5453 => -0.14 mag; 13.9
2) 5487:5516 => -0.02 mag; 12.7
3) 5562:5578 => -0.07 mag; 13.5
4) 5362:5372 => -0.14 mag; 13.6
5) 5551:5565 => 0.06 mag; 12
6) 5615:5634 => -0.05 mag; 13.5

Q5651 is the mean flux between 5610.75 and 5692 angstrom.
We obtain 13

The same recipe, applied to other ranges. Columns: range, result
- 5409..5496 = 13.1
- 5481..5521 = 12.4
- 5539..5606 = 13.2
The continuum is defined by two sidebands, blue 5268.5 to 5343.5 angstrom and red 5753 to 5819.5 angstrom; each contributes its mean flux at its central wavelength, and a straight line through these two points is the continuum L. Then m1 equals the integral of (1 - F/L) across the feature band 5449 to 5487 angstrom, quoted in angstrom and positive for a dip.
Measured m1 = -3.2 angstrom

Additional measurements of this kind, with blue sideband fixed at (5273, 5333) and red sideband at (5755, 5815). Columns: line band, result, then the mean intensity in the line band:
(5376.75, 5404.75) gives -0.7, 12.4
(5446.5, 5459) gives -2.2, 14.4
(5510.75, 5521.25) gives 0.8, 11.5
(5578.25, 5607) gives -2.5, 13.8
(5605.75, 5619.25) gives -1.1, 13.8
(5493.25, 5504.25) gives -0.1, 12.5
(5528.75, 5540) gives -0.8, 13.4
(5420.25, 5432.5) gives -0.9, 13.1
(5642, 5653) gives -0.2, 13.1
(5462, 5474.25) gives -1.0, 13.3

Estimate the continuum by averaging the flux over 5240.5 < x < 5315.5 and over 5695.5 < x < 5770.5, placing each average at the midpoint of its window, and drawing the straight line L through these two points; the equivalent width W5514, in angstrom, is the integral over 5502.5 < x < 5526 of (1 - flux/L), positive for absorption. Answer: 1.2 angstrom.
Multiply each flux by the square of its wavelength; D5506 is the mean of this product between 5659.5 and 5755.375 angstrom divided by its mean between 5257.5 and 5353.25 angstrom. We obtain 1.26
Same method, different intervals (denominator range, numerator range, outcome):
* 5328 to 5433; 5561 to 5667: 1.17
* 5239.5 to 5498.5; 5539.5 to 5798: 1.17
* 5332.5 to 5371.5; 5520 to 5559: 1.08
